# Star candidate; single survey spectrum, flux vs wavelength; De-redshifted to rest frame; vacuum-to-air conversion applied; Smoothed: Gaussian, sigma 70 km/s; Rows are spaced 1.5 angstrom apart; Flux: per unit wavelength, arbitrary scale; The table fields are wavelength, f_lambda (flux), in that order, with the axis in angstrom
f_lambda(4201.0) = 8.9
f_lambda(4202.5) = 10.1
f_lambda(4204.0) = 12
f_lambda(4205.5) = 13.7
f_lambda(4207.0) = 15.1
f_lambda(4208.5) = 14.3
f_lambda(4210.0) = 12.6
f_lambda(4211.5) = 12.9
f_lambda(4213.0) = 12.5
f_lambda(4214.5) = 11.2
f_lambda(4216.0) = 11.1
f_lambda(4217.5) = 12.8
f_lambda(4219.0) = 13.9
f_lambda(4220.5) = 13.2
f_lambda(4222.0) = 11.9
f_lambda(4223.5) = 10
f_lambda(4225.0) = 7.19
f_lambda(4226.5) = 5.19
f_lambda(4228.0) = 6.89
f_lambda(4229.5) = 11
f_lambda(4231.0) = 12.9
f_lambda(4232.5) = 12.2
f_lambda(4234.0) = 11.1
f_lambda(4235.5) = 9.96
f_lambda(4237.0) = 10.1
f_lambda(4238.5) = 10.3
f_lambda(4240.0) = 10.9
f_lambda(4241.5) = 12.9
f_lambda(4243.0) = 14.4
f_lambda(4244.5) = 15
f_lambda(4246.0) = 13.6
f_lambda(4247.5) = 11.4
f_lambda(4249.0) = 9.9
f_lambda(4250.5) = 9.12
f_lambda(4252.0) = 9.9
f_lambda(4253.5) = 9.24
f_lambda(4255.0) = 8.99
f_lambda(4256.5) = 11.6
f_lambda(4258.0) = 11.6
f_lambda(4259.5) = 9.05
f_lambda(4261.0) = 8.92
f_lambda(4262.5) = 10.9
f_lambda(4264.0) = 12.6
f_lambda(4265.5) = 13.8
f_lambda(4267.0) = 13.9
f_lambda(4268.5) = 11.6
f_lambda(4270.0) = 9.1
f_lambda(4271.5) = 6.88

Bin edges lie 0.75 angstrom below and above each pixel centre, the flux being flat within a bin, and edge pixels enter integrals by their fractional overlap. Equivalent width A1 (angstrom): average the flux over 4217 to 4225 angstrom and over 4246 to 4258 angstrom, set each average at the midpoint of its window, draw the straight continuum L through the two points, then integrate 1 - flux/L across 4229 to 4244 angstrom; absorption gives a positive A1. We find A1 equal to -0.7 angstrom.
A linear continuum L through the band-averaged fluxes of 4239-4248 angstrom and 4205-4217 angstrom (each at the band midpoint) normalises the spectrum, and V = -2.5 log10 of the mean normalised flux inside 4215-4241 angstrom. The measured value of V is 0.213 mag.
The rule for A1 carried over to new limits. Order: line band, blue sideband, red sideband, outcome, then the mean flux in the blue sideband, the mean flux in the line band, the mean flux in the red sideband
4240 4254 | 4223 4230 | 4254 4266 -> -3.04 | 7.88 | 11.7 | 10.8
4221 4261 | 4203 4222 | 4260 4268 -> 5.58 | 12.9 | 10.6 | 11.9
